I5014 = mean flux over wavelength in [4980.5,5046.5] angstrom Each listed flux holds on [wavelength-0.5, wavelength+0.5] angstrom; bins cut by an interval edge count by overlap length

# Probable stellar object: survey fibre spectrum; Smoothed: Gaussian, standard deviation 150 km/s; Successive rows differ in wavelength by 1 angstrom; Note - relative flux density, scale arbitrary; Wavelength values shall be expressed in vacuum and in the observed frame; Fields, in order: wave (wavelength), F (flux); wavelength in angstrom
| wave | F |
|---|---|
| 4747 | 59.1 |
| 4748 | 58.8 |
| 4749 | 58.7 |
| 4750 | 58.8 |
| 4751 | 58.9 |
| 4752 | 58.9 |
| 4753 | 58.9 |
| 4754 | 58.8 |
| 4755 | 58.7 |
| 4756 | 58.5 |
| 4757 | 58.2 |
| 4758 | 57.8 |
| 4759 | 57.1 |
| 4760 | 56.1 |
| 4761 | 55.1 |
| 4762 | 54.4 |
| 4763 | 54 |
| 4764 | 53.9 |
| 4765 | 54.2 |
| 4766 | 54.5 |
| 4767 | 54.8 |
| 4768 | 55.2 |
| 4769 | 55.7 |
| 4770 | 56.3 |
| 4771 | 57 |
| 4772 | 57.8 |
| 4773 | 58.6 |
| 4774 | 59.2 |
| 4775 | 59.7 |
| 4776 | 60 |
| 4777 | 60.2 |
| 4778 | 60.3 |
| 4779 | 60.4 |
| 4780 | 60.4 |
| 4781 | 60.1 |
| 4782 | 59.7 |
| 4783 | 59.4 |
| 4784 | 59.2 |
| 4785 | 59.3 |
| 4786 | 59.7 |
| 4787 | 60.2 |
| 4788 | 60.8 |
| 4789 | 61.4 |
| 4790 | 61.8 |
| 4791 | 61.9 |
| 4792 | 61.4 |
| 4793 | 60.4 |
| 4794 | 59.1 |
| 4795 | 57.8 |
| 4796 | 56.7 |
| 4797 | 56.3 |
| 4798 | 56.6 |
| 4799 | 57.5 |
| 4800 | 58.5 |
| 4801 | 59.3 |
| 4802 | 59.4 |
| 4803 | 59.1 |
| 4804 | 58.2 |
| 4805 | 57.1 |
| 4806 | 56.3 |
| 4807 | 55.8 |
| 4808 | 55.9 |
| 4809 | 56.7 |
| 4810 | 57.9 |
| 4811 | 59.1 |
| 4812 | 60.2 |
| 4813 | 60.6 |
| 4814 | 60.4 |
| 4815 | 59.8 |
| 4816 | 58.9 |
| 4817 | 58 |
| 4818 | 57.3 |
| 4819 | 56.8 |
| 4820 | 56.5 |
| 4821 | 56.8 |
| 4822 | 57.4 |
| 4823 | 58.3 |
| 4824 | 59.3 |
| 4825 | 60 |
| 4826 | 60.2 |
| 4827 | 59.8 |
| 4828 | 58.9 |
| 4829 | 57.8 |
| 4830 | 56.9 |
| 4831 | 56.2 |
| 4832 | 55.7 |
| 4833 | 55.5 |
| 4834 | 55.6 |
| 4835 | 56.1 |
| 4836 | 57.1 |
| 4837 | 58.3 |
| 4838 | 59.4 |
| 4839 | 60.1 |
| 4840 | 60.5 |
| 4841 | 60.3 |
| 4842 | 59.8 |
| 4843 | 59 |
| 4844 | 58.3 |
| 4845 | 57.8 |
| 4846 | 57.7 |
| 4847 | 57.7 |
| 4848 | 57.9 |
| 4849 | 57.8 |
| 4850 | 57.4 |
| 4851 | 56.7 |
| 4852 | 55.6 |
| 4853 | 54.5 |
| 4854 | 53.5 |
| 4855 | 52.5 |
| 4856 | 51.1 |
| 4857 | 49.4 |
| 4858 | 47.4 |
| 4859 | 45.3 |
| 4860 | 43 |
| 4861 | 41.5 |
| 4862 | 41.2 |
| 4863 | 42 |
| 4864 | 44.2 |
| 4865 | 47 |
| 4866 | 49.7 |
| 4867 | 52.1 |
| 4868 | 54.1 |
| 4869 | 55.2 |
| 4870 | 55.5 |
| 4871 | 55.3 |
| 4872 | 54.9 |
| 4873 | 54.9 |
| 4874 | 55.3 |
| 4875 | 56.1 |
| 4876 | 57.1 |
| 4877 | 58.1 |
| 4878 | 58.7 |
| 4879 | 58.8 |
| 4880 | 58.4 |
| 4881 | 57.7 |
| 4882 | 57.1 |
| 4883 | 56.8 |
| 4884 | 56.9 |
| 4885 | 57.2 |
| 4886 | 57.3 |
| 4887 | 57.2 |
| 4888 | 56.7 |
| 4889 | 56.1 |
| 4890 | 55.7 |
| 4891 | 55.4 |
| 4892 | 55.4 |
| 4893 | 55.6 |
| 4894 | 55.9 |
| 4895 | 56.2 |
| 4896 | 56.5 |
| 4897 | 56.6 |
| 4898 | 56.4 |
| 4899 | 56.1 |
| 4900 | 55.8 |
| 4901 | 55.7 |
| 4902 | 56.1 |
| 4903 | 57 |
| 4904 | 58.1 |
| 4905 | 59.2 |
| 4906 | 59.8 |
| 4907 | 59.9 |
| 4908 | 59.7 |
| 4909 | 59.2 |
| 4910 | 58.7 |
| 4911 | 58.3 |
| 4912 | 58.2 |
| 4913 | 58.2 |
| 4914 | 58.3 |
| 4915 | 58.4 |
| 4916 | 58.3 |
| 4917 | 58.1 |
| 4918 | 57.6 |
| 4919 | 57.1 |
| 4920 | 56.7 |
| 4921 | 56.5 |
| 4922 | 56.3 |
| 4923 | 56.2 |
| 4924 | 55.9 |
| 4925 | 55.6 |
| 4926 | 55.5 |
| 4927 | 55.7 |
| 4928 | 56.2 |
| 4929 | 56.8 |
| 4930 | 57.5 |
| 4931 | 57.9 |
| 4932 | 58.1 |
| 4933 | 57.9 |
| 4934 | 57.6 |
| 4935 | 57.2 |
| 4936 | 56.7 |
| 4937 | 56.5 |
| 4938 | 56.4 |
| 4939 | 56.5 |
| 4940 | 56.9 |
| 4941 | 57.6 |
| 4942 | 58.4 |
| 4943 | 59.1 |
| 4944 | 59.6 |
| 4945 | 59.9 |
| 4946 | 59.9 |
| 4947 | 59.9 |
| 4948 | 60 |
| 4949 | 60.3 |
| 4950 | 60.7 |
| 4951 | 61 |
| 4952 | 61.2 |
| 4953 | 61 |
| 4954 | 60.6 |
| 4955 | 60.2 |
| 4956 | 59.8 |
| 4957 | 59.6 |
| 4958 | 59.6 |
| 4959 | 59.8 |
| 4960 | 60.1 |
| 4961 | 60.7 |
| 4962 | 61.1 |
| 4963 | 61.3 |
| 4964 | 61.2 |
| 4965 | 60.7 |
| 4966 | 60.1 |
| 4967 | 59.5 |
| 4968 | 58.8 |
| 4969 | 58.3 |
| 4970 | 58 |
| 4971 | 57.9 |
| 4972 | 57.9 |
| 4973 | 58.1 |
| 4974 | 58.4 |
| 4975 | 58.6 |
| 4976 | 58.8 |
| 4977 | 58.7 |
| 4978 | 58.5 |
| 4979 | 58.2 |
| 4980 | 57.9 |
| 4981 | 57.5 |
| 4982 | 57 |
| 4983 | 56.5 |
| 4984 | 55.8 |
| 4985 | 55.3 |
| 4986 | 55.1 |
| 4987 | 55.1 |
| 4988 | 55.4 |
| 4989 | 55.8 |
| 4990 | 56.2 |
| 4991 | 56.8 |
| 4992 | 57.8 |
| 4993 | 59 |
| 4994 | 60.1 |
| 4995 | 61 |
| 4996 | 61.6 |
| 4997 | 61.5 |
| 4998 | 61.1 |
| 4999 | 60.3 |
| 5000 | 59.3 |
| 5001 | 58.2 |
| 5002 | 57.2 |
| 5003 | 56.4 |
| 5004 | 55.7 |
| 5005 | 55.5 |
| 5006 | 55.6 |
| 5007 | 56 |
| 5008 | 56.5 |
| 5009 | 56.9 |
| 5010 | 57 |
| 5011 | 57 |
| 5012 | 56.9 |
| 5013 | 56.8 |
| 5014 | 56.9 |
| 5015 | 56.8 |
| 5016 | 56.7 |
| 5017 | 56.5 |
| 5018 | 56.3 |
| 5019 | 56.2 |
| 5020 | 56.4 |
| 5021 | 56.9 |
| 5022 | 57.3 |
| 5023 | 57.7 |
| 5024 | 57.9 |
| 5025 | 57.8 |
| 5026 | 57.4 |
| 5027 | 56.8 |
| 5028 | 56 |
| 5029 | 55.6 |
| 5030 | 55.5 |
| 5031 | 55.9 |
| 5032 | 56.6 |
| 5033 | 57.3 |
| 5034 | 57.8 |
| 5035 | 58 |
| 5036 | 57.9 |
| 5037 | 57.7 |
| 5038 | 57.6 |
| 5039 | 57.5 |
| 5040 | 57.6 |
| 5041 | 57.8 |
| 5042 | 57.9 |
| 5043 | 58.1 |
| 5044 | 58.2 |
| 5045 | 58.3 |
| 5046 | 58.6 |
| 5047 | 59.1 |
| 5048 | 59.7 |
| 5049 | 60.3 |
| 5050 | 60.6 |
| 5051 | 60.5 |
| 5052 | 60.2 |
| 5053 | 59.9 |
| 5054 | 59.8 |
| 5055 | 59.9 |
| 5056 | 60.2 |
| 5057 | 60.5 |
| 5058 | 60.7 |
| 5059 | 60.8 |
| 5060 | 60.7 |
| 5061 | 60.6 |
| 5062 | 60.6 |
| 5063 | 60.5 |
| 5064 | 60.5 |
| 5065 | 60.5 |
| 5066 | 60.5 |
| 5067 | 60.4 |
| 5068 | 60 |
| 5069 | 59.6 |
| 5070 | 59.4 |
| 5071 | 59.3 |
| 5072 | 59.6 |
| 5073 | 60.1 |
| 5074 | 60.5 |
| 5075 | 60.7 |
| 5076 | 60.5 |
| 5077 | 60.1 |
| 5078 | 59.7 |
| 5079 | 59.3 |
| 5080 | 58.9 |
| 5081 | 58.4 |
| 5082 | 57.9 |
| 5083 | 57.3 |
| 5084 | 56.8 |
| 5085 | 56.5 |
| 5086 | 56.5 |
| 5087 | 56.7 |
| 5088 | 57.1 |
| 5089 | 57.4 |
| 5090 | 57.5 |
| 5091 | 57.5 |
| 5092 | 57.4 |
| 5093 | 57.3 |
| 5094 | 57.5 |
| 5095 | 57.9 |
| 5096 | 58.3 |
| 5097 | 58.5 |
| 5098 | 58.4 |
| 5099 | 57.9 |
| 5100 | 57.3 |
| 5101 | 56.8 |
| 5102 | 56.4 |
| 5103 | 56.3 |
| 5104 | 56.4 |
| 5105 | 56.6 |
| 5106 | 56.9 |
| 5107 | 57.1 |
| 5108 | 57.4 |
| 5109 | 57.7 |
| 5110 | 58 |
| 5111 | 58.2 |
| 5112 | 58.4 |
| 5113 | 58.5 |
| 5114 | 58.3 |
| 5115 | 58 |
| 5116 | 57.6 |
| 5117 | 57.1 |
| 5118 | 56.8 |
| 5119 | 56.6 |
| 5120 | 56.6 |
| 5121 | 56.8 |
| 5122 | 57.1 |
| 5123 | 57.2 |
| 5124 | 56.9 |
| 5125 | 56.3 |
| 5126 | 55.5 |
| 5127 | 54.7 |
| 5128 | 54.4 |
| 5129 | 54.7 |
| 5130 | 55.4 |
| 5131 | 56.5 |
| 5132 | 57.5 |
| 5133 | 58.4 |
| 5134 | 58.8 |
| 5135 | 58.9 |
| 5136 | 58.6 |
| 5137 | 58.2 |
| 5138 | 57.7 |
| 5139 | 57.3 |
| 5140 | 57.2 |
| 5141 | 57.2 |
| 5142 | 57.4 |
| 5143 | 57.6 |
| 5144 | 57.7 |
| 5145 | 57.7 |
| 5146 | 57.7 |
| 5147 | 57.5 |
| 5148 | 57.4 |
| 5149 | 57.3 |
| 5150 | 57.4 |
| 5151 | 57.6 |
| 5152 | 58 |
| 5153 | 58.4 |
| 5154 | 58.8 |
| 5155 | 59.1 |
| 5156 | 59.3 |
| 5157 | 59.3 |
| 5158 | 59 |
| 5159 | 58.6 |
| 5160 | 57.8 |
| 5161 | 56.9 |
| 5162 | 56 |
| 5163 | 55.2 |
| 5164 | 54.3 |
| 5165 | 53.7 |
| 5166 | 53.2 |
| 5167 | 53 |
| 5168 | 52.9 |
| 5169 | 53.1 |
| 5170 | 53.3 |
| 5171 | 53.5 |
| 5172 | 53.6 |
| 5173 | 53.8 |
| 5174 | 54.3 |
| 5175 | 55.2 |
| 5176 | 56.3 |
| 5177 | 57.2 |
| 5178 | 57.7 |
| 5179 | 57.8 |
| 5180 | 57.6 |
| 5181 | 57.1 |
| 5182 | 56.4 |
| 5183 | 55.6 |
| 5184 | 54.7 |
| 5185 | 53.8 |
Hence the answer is 57.3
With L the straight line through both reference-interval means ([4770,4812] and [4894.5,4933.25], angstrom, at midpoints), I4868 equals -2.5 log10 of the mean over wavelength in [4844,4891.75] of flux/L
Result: 0.079 mag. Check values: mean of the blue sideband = 58.9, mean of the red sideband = 57.3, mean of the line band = 53.9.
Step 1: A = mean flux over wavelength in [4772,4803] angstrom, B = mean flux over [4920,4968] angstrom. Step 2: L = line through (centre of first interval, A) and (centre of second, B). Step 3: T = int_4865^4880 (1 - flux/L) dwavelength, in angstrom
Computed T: 0.96 angstrom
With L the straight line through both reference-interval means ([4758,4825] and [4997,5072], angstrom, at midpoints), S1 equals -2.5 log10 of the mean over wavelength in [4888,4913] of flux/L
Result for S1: 0.02 mag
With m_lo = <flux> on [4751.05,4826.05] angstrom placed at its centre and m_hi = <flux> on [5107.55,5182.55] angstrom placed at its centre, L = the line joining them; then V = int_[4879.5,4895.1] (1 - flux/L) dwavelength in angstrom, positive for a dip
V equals 0.33 angstrom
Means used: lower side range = 58.2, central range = 56.6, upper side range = 56.8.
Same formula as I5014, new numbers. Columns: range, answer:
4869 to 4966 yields 57.8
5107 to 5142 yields 57.2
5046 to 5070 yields 60.2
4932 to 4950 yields 58.3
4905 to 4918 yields 58.7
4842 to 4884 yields 53.6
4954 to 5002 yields 58.7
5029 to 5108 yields 58.6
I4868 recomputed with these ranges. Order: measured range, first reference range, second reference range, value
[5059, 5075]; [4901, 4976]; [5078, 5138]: -0.048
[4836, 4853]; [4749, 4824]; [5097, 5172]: -0.005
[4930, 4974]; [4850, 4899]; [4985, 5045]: -0.065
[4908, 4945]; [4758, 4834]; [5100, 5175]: 0.003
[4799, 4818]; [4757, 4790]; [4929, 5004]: -0.005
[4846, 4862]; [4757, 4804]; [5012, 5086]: 0.126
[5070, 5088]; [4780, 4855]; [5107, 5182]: -0.030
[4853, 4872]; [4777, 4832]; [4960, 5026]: 0.188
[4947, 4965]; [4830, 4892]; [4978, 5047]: -0.076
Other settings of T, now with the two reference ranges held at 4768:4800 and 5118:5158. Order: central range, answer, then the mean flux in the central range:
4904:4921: 0.0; 58.4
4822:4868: 3.3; 54.6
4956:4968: -0.4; 60.2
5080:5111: 0.1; 57.4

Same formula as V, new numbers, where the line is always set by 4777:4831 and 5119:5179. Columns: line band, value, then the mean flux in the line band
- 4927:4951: -0.1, 58.2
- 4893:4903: 0.4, 56.2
